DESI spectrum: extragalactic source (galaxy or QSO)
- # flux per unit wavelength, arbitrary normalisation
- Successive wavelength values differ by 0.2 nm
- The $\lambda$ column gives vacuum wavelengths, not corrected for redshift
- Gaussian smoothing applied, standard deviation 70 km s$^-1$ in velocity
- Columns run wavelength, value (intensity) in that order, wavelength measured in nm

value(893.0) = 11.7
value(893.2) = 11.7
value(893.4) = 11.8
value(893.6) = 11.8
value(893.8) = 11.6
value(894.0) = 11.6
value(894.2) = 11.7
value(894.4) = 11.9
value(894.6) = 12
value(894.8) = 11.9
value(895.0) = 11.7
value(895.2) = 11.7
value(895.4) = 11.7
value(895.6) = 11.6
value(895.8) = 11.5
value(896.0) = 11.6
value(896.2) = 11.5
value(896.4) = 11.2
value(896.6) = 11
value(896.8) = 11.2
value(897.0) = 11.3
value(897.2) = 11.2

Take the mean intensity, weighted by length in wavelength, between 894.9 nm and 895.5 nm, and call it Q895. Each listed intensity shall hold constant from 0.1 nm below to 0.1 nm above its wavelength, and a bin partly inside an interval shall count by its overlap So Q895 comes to 11.7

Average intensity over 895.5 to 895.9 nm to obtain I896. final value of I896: 11.6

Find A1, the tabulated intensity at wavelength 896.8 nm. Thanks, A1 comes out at 11.2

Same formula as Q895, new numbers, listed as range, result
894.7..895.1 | 11.8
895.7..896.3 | 11.5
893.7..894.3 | 11.6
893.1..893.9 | 11.7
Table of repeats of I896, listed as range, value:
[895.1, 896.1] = 11.6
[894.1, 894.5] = 11.8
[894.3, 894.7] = 12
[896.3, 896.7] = 11.1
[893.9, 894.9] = 11.8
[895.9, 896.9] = 11.3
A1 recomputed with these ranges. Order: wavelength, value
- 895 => 11.7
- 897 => 11.3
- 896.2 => 11.5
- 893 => 11.7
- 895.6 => 11.6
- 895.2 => 11.7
